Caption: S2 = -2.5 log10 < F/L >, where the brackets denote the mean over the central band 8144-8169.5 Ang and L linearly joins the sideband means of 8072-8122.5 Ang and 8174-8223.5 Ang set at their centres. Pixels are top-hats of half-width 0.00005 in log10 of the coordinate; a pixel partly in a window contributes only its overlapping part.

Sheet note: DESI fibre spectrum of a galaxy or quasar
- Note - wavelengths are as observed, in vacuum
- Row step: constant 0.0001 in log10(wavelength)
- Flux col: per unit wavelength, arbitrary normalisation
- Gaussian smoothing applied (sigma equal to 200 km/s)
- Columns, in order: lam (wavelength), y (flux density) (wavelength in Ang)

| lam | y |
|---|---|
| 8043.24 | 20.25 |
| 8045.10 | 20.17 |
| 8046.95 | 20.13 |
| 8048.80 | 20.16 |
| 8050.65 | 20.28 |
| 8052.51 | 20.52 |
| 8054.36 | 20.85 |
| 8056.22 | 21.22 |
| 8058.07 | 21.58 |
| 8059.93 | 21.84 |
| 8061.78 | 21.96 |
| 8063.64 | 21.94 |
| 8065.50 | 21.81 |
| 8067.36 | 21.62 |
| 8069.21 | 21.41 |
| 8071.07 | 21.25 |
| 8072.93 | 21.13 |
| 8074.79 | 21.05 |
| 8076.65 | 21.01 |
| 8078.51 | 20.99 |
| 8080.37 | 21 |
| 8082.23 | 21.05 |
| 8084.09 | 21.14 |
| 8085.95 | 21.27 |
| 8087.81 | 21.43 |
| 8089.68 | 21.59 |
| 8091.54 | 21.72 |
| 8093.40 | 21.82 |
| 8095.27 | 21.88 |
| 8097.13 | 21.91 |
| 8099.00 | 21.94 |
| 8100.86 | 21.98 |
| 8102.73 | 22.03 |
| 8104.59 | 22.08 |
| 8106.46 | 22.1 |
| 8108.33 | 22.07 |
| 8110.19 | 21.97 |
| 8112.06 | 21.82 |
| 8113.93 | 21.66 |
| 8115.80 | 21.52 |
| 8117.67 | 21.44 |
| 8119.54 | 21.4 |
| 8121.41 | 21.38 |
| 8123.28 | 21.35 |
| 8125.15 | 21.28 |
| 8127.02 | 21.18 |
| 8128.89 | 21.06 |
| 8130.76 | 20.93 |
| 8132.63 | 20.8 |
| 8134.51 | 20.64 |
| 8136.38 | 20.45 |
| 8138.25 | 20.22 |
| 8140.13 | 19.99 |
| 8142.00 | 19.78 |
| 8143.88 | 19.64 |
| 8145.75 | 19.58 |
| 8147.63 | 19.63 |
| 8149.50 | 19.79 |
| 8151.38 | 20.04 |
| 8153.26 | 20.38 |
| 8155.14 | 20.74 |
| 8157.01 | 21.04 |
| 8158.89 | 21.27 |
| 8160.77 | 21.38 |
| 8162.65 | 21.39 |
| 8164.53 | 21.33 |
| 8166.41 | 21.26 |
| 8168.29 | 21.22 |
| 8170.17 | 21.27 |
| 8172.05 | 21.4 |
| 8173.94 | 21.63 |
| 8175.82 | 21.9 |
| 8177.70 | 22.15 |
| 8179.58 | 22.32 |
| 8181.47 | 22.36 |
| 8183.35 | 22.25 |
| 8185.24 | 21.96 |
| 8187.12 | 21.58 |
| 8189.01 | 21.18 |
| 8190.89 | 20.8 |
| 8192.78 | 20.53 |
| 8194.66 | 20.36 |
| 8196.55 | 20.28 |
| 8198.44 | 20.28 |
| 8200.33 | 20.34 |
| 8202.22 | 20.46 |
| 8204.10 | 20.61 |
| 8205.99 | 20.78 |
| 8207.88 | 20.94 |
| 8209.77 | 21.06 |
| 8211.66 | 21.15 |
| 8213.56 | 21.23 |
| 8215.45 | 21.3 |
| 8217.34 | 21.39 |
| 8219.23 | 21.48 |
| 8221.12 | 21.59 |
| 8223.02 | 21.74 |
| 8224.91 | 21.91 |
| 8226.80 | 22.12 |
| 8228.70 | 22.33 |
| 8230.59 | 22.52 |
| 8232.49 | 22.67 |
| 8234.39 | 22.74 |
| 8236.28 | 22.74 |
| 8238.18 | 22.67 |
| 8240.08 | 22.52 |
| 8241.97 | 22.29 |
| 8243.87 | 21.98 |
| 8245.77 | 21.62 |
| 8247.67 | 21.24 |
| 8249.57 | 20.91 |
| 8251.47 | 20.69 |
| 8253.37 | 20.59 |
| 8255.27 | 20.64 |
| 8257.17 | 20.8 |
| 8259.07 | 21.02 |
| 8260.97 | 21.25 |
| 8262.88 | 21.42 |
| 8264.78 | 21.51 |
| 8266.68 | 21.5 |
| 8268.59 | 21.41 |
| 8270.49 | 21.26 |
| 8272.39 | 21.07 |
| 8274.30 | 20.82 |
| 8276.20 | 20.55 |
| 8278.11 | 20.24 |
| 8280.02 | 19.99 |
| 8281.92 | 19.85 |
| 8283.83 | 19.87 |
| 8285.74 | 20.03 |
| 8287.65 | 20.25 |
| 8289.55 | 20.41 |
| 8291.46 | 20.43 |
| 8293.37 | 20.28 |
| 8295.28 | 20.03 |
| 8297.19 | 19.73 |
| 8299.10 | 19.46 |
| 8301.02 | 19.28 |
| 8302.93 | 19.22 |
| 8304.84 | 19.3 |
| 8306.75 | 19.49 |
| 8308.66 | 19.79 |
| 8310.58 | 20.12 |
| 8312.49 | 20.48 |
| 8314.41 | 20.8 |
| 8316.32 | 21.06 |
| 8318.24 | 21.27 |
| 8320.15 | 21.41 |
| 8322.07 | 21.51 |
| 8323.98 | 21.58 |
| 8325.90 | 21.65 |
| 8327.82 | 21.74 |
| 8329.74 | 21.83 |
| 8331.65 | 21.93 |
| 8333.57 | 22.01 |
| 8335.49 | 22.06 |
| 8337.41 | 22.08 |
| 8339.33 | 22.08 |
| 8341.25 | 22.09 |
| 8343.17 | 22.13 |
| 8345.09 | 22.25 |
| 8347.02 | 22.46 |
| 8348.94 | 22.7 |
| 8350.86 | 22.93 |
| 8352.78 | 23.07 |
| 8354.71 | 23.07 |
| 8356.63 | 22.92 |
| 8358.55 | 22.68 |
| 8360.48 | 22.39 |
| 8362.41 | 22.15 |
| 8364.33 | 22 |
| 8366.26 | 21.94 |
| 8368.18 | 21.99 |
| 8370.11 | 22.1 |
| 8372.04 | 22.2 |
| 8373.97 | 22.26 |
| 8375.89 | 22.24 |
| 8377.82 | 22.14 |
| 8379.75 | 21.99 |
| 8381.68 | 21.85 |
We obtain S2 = 0.036 mag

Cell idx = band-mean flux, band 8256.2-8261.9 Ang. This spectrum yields 21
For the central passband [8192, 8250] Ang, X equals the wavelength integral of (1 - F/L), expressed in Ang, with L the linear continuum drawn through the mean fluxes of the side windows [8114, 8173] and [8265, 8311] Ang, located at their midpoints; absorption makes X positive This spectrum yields -2.8 Ang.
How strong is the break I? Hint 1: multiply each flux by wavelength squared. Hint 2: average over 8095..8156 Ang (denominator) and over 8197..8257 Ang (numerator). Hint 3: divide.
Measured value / 1.0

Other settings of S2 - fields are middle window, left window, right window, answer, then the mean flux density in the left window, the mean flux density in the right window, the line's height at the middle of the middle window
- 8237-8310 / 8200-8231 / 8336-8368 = 0.06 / 21.4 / 22.4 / 21.8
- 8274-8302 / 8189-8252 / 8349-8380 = 0.09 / 21.4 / 22.4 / 21.9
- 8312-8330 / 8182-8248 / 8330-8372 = 0.04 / 21.5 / 22.3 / 22.1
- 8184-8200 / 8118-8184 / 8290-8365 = 0.01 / 21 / 21.4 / 21.1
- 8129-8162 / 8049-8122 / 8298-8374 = 0.06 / 21.5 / 21.6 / 21.5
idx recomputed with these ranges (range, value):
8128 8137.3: 20.8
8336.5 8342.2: 22.1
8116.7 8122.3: 21.4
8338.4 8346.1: 22.1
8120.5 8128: 21.3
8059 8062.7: 21.9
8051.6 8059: 21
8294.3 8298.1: 19.9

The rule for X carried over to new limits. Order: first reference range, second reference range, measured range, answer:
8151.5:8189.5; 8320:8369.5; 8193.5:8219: 1.0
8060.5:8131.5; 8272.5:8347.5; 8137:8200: 1.1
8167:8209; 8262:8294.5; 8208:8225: -0.3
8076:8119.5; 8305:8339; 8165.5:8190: -0.3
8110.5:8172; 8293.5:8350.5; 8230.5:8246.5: -1.1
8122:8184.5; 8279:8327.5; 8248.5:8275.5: -0.8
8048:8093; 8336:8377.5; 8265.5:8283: 1.0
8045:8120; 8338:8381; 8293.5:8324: 2.7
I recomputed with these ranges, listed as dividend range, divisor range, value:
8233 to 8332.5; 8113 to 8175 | 1.04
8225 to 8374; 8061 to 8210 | 1.05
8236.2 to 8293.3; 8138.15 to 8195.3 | 1.02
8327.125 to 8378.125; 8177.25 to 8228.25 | 1.09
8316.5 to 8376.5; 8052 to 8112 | 1.10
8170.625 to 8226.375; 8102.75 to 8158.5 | 1.03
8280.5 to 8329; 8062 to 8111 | 0.99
